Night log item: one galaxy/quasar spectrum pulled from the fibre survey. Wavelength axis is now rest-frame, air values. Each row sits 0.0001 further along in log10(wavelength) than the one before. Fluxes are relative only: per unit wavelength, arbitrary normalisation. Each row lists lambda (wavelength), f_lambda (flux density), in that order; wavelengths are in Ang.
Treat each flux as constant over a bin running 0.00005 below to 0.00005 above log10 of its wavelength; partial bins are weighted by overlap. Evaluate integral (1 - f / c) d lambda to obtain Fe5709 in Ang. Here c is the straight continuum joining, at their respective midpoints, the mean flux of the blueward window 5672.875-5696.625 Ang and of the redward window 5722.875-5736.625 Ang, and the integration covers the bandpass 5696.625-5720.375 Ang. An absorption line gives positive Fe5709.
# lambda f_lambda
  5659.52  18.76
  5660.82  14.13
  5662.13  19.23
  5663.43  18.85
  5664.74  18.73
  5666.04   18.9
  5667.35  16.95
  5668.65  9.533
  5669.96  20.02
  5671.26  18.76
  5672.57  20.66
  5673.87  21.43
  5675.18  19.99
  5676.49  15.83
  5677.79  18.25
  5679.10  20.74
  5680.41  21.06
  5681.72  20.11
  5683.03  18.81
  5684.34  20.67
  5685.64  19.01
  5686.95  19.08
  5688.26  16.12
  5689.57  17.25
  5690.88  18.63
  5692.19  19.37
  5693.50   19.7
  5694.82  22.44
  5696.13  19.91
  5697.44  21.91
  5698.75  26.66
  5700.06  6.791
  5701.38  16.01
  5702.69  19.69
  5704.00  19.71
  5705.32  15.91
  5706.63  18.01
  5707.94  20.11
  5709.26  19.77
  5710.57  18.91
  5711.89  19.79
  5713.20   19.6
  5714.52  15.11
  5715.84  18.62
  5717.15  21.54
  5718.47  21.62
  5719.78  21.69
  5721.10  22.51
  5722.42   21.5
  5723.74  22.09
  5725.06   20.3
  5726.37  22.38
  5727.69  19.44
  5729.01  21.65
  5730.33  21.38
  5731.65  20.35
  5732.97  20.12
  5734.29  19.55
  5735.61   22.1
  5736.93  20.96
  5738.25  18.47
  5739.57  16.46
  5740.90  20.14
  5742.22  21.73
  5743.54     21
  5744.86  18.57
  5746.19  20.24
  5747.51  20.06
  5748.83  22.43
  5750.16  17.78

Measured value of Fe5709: 1.5 Ang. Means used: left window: 19.4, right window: 20.9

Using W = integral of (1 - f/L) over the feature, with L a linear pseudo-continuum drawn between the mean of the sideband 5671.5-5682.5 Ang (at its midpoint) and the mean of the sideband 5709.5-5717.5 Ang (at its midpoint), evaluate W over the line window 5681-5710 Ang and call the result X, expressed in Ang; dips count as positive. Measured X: 0.6 Ang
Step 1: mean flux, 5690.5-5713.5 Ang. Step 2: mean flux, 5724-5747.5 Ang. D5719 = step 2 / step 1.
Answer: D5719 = 1.1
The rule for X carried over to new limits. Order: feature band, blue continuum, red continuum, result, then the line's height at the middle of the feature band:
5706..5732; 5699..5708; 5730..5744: -2.8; 18.4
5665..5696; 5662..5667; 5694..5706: -0.1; 18.8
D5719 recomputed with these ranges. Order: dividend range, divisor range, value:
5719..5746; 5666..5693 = 1.11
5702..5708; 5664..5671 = 1.09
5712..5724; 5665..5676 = 1.12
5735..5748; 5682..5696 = 1.04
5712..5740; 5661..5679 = 1.12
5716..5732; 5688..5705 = 1.13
